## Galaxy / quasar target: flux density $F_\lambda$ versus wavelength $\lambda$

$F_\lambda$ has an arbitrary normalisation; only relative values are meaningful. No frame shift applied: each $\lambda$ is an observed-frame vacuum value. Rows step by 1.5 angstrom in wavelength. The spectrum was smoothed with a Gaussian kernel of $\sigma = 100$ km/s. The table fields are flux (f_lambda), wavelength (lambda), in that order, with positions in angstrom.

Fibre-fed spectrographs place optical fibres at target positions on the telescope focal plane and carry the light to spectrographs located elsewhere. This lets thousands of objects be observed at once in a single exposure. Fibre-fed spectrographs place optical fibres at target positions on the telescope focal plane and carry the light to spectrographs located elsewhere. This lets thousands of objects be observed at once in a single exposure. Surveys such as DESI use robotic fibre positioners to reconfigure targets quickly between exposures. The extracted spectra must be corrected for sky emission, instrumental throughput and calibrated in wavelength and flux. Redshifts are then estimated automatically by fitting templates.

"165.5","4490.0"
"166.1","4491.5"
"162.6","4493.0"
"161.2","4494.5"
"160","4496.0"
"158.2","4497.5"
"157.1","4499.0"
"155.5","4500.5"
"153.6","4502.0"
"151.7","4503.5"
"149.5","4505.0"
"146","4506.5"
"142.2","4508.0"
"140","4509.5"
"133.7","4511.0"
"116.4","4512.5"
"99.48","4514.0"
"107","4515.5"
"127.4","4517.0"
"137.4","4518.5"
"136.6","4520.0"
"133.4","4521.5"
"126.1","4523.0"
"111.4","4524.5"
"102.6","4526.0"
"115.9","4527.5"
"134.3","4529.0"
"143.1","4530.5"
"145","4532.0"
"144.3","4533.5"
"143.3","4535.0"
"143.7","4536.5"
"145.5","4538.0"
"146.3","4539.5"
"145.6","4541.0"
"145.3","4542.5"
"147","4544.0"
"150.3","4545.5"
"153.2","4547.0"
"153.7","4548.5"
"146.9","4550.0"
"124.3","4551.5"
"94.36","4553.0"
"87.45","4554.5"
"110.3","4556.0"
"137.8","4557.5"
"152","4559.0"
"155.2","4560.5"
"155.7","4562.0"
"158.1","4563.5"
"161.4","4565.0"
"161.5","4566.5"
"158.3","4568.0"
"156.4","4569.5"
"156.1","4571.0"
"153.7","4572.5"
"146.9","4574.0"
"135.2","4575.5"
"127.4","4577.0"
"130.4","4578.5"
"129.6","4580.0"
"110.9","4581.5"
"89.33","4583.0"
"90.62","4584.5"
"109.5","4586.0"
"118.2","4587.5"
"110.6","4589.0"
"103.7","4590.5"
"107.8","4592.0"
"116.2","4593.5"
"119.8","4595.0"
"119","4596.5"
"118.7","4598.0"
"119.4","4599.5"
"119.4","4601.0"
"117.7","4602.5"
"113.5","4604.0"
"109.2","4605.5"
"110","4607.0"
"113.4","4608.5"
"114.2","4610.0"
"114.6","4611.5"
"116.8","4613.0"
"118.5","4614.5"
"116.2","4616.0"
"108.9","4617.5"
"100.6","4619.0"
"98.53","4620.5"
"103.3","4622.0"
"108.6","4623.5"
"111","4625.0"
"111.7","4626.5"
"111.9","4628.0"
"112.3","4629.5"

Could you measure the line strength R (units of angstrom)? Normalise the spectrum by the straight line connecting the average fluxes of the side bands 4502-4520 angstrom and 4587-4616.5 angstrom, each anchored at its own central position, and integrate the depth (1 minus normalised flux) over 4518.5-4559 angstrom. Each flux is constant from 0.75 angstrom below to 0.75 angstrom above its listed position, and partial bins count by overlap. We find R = -2.0 angstrom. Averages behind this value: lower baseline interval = 133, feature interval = 134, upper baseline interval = 115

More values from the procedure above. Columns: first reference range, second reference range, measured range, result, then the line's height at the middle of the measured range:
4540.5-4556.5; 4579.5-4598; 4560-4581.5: -4.8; 120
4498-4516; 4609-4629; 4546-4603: -3.7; 122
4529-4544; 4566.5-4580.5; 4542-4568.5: 0.6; 145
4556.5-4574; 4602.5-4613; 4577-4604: 3.2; 130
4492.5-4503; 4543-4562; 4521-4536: 1.6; 145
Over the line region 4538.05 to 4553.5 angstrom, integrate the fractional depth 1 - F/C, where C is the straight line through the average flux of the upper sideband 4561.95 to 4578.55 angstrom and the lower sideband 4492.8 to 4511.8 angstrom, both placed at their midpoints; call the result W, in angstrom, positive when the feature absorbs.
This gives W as 0.94 angstrom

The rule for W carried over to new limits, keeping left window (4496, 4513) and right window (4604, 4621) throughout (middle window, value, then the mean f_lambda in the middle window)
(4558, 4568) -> -2.3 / 157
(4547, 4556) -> 0.6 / 123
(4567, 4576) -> -1.9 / 152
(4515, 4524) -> 0.9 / 128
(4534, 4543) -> -0.6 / 145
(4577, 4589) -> 0.9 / 112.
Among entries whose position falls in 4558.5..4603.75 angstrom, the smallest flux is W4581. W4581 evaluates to 89.33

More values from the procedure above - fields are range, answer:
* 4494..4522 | 99.48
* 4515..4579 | 87.45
